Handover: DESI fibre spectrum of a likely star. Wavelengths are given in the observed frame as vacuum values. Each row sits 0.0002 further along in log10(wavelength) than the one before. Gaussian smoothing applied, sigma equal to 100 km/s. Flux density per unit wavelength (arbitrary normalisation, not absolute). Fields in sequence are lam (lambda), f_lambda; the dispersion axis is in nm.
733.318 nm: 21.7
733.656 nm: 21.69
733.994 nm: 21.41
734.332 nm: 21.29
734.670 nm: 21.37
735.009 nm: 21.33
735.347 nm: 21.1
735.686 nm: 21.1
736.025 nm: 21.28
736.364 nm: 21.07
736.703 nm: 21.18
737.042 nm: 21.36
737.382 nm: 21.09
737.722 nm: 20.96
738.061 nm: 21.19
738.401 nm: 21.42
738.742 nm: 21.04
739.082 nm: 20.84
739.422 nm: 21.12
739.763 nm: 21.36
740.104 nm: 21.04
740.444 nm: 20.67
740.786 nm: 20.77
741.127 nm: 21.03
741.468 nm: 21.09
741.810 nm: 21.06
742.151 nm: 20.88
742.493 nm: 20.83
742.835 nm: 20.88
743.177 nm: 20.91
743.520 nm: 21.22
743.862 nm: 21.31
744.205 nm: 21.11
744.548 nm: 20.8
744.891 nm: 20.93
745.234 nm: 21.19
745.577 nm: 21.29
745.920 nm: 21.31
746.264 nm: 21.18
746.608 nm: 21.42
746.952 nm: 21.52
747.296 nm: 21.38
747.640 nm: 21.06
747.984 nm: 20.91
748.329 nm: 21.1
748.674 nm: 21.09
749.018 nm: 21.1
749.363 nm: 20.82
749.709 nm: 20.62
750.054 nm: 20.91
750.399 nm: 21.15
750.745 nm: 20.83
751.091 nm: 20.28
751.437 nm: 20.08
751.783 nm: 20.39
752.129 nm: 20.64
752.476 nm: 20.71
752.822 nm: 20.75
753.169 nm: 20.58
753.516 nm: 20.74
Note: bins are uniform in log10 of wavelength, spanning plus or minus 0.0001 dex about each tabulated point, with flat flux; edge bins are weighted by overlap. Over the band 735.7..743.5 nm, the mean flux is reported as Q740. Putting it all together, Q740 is 21.1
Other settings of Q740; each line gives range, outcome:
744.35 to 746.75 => 21.2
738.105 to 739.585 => 21.1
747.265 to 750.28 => 21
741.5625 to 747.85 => 21.1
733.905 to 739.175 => 21.2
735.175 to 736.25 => 21.2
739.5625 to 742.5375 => 21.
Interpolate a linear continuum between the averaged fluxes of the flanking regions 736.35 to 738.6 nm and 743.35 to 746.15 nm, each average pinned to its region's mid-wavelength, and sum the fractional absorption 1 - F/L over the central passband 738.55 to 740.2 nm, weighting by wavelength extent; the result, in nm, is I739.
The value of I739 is 0.01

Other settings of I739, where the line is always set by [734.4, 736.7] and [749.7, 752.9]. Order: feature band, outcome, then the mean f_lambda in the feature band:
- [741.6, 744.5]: -0.01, 21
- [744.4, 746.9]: -0.04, 21.2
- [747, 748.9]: -0.03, 21.1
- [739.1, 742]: 0.00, 21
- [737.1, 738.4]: 0.00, 21.1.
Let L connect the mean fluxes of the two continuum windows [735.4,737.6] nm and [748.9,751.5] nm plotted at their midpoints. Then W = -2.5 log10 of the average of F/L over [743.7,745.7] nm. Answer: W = -0.01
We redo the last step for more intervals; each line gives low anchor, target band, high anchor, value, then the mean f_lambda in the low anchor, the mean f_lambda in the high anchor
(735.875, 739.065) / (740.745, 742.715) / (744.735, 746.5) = 0.01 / 21.2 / 21.2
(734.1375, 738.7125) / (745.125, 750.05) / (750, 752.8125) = -0.02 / 21.2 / 20.6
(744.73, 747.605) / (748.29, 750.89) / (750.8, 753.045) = -0.01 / 21.3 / 20.5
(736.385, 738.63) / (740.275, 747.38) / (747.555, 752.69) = -0.01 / 21.2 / 20.8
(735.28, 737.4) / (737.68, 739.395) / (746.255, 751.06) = 0.00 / 21.2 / 21.1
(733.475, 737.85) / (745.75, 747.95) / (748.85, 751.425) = -0.02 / 21.2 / 20.8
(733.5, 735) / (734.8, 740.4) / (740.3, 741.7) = 0.00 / 21.4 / 20.9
